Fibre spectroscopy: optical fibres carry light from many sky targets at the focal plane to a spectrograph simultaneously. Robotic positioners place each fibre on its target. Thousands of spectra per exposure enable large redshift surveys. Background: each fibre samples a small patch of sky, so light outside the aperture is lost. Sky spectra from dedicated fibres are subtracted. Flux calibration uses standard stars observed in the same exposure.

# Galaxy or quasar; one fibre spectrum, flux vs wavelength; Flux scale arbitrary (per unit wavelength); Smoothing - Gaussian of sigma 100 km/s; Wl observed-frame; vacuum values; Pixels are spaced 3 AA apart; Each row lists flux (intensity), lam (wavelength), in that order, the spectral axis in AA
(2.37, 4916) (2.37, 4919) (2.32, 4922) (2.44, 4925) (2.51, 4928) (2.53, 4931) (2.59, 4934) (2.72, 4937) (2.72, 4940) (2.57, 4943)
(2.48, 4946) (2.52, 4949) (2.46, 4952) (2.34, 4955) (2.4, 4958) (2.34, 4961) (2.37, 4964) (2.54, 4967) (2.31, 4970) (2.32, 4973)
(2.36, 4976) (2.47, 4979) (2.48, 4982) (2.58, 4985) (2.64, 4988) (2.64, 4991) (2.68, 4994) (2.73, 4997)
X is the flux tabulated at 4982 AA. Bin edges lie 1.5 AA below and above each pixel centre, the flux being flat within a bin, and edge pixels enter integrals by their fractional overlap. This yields 2.48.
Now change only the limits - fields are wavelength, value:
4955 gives 2.34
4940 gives 2.72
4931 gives 2.53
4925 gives 2.44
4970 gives 2.31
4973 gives 2.32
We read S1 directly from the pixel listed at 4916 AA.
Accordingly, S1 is 2.37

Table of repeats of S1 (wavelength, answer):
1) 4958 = 2.4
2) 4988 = 2.64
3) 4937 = 2.72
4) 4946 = 2.48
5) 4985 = 2.58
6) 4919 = 2.37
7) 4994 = 2.68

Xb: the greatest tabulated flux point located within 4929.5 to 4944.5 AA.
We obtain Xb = 2.72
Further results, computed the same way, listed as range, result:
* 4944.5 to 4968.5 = 2.54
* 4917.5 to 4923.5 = 2.37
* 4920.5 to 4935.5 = 2.59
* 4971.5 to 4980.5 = 2.47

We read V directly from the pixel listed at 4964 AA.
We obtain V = 2.37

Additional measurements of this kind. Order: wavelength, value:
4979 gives 2.47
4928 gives 2.51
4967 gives 2.54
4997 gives 2.73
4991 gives 2.64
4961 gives 2.34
